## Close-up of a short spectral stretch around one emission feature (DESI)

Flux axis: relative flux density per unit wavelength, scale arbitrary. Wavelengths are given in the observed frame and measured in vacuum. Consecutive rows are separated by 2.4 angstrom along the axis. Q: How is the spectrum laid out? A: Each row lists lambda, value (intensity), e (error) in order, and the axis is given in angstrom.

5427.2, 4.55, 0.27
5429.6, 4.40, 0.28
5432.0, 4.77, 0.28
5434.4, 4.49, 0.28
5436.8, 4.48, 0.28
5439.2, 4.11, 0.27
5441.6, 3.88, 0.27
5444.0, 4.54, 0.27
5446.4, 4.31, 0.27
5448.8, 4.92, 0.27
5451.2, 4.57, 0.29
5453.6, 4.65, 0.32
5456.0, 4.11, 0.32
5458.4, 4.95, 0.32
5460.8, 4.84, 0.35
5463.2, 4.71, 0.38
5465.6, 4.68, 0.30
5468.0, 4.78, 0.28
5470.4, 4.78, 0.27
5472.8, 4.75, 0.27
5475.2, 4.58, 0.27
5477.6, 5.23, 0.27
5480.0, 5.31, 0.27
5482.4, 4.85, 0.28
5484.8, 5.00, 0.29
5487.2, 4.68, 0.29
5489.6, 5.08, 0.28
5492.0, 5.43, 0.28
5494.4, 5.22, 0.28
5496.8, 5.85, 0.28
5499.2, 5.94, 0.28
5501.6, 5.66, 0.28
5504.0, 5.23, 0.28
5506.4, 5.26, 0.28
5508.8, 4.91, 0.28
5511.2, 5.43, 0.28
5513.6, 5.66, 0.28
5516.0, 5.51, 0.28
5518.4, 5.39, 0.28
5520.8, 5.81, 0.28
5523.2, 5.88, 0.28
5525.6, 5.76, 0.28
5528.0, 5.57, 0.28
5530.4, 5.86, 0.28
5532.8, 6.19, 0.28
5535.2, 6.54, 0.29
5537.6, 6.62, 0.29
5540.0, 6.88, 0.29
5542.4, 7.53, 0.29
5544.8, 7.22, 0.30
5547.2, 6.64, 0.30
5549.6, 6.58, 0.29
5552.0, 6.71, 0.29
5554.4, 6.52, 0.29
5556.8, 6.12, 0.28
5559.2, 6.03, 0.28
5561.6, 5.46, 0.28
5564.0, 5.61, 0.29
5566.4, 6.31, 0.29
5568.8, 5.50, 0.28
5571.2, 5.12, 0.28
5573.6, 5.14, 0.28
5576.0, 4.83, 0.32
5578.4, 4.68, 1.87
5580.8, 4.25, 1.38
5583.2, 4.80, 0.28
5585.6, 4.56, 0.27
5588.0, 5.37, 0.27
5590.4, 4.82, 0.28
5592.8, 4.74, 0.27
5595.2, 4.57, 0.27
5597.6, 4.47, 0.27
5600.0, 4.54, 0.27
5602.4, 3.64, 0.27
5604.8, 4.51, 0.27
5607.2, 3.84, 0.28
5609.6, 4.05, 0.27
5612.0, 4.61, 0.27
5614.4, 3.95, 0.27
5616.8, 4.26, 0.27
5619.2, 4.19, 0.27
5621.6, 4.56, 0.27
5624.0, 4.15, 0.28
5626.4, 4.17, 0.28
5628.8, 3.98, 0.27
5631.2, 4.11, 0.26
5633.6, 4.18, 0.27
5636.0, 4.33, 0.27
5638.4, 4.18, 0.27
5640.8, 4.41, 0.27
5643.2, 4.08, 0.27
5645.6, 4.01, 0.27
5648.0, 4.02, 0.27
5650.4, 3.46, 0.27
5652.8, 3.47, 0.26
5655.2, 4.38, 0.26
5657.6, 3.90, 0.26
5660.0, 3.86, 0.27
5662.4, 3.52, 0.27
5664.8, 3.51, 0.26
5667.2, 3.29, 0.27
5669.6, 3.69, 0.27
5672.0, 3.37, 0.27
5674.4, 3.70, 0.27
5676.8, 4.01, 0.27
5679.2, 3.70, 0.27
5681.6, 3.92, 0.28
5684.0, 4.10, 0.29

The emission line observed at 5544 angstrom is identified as C III]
